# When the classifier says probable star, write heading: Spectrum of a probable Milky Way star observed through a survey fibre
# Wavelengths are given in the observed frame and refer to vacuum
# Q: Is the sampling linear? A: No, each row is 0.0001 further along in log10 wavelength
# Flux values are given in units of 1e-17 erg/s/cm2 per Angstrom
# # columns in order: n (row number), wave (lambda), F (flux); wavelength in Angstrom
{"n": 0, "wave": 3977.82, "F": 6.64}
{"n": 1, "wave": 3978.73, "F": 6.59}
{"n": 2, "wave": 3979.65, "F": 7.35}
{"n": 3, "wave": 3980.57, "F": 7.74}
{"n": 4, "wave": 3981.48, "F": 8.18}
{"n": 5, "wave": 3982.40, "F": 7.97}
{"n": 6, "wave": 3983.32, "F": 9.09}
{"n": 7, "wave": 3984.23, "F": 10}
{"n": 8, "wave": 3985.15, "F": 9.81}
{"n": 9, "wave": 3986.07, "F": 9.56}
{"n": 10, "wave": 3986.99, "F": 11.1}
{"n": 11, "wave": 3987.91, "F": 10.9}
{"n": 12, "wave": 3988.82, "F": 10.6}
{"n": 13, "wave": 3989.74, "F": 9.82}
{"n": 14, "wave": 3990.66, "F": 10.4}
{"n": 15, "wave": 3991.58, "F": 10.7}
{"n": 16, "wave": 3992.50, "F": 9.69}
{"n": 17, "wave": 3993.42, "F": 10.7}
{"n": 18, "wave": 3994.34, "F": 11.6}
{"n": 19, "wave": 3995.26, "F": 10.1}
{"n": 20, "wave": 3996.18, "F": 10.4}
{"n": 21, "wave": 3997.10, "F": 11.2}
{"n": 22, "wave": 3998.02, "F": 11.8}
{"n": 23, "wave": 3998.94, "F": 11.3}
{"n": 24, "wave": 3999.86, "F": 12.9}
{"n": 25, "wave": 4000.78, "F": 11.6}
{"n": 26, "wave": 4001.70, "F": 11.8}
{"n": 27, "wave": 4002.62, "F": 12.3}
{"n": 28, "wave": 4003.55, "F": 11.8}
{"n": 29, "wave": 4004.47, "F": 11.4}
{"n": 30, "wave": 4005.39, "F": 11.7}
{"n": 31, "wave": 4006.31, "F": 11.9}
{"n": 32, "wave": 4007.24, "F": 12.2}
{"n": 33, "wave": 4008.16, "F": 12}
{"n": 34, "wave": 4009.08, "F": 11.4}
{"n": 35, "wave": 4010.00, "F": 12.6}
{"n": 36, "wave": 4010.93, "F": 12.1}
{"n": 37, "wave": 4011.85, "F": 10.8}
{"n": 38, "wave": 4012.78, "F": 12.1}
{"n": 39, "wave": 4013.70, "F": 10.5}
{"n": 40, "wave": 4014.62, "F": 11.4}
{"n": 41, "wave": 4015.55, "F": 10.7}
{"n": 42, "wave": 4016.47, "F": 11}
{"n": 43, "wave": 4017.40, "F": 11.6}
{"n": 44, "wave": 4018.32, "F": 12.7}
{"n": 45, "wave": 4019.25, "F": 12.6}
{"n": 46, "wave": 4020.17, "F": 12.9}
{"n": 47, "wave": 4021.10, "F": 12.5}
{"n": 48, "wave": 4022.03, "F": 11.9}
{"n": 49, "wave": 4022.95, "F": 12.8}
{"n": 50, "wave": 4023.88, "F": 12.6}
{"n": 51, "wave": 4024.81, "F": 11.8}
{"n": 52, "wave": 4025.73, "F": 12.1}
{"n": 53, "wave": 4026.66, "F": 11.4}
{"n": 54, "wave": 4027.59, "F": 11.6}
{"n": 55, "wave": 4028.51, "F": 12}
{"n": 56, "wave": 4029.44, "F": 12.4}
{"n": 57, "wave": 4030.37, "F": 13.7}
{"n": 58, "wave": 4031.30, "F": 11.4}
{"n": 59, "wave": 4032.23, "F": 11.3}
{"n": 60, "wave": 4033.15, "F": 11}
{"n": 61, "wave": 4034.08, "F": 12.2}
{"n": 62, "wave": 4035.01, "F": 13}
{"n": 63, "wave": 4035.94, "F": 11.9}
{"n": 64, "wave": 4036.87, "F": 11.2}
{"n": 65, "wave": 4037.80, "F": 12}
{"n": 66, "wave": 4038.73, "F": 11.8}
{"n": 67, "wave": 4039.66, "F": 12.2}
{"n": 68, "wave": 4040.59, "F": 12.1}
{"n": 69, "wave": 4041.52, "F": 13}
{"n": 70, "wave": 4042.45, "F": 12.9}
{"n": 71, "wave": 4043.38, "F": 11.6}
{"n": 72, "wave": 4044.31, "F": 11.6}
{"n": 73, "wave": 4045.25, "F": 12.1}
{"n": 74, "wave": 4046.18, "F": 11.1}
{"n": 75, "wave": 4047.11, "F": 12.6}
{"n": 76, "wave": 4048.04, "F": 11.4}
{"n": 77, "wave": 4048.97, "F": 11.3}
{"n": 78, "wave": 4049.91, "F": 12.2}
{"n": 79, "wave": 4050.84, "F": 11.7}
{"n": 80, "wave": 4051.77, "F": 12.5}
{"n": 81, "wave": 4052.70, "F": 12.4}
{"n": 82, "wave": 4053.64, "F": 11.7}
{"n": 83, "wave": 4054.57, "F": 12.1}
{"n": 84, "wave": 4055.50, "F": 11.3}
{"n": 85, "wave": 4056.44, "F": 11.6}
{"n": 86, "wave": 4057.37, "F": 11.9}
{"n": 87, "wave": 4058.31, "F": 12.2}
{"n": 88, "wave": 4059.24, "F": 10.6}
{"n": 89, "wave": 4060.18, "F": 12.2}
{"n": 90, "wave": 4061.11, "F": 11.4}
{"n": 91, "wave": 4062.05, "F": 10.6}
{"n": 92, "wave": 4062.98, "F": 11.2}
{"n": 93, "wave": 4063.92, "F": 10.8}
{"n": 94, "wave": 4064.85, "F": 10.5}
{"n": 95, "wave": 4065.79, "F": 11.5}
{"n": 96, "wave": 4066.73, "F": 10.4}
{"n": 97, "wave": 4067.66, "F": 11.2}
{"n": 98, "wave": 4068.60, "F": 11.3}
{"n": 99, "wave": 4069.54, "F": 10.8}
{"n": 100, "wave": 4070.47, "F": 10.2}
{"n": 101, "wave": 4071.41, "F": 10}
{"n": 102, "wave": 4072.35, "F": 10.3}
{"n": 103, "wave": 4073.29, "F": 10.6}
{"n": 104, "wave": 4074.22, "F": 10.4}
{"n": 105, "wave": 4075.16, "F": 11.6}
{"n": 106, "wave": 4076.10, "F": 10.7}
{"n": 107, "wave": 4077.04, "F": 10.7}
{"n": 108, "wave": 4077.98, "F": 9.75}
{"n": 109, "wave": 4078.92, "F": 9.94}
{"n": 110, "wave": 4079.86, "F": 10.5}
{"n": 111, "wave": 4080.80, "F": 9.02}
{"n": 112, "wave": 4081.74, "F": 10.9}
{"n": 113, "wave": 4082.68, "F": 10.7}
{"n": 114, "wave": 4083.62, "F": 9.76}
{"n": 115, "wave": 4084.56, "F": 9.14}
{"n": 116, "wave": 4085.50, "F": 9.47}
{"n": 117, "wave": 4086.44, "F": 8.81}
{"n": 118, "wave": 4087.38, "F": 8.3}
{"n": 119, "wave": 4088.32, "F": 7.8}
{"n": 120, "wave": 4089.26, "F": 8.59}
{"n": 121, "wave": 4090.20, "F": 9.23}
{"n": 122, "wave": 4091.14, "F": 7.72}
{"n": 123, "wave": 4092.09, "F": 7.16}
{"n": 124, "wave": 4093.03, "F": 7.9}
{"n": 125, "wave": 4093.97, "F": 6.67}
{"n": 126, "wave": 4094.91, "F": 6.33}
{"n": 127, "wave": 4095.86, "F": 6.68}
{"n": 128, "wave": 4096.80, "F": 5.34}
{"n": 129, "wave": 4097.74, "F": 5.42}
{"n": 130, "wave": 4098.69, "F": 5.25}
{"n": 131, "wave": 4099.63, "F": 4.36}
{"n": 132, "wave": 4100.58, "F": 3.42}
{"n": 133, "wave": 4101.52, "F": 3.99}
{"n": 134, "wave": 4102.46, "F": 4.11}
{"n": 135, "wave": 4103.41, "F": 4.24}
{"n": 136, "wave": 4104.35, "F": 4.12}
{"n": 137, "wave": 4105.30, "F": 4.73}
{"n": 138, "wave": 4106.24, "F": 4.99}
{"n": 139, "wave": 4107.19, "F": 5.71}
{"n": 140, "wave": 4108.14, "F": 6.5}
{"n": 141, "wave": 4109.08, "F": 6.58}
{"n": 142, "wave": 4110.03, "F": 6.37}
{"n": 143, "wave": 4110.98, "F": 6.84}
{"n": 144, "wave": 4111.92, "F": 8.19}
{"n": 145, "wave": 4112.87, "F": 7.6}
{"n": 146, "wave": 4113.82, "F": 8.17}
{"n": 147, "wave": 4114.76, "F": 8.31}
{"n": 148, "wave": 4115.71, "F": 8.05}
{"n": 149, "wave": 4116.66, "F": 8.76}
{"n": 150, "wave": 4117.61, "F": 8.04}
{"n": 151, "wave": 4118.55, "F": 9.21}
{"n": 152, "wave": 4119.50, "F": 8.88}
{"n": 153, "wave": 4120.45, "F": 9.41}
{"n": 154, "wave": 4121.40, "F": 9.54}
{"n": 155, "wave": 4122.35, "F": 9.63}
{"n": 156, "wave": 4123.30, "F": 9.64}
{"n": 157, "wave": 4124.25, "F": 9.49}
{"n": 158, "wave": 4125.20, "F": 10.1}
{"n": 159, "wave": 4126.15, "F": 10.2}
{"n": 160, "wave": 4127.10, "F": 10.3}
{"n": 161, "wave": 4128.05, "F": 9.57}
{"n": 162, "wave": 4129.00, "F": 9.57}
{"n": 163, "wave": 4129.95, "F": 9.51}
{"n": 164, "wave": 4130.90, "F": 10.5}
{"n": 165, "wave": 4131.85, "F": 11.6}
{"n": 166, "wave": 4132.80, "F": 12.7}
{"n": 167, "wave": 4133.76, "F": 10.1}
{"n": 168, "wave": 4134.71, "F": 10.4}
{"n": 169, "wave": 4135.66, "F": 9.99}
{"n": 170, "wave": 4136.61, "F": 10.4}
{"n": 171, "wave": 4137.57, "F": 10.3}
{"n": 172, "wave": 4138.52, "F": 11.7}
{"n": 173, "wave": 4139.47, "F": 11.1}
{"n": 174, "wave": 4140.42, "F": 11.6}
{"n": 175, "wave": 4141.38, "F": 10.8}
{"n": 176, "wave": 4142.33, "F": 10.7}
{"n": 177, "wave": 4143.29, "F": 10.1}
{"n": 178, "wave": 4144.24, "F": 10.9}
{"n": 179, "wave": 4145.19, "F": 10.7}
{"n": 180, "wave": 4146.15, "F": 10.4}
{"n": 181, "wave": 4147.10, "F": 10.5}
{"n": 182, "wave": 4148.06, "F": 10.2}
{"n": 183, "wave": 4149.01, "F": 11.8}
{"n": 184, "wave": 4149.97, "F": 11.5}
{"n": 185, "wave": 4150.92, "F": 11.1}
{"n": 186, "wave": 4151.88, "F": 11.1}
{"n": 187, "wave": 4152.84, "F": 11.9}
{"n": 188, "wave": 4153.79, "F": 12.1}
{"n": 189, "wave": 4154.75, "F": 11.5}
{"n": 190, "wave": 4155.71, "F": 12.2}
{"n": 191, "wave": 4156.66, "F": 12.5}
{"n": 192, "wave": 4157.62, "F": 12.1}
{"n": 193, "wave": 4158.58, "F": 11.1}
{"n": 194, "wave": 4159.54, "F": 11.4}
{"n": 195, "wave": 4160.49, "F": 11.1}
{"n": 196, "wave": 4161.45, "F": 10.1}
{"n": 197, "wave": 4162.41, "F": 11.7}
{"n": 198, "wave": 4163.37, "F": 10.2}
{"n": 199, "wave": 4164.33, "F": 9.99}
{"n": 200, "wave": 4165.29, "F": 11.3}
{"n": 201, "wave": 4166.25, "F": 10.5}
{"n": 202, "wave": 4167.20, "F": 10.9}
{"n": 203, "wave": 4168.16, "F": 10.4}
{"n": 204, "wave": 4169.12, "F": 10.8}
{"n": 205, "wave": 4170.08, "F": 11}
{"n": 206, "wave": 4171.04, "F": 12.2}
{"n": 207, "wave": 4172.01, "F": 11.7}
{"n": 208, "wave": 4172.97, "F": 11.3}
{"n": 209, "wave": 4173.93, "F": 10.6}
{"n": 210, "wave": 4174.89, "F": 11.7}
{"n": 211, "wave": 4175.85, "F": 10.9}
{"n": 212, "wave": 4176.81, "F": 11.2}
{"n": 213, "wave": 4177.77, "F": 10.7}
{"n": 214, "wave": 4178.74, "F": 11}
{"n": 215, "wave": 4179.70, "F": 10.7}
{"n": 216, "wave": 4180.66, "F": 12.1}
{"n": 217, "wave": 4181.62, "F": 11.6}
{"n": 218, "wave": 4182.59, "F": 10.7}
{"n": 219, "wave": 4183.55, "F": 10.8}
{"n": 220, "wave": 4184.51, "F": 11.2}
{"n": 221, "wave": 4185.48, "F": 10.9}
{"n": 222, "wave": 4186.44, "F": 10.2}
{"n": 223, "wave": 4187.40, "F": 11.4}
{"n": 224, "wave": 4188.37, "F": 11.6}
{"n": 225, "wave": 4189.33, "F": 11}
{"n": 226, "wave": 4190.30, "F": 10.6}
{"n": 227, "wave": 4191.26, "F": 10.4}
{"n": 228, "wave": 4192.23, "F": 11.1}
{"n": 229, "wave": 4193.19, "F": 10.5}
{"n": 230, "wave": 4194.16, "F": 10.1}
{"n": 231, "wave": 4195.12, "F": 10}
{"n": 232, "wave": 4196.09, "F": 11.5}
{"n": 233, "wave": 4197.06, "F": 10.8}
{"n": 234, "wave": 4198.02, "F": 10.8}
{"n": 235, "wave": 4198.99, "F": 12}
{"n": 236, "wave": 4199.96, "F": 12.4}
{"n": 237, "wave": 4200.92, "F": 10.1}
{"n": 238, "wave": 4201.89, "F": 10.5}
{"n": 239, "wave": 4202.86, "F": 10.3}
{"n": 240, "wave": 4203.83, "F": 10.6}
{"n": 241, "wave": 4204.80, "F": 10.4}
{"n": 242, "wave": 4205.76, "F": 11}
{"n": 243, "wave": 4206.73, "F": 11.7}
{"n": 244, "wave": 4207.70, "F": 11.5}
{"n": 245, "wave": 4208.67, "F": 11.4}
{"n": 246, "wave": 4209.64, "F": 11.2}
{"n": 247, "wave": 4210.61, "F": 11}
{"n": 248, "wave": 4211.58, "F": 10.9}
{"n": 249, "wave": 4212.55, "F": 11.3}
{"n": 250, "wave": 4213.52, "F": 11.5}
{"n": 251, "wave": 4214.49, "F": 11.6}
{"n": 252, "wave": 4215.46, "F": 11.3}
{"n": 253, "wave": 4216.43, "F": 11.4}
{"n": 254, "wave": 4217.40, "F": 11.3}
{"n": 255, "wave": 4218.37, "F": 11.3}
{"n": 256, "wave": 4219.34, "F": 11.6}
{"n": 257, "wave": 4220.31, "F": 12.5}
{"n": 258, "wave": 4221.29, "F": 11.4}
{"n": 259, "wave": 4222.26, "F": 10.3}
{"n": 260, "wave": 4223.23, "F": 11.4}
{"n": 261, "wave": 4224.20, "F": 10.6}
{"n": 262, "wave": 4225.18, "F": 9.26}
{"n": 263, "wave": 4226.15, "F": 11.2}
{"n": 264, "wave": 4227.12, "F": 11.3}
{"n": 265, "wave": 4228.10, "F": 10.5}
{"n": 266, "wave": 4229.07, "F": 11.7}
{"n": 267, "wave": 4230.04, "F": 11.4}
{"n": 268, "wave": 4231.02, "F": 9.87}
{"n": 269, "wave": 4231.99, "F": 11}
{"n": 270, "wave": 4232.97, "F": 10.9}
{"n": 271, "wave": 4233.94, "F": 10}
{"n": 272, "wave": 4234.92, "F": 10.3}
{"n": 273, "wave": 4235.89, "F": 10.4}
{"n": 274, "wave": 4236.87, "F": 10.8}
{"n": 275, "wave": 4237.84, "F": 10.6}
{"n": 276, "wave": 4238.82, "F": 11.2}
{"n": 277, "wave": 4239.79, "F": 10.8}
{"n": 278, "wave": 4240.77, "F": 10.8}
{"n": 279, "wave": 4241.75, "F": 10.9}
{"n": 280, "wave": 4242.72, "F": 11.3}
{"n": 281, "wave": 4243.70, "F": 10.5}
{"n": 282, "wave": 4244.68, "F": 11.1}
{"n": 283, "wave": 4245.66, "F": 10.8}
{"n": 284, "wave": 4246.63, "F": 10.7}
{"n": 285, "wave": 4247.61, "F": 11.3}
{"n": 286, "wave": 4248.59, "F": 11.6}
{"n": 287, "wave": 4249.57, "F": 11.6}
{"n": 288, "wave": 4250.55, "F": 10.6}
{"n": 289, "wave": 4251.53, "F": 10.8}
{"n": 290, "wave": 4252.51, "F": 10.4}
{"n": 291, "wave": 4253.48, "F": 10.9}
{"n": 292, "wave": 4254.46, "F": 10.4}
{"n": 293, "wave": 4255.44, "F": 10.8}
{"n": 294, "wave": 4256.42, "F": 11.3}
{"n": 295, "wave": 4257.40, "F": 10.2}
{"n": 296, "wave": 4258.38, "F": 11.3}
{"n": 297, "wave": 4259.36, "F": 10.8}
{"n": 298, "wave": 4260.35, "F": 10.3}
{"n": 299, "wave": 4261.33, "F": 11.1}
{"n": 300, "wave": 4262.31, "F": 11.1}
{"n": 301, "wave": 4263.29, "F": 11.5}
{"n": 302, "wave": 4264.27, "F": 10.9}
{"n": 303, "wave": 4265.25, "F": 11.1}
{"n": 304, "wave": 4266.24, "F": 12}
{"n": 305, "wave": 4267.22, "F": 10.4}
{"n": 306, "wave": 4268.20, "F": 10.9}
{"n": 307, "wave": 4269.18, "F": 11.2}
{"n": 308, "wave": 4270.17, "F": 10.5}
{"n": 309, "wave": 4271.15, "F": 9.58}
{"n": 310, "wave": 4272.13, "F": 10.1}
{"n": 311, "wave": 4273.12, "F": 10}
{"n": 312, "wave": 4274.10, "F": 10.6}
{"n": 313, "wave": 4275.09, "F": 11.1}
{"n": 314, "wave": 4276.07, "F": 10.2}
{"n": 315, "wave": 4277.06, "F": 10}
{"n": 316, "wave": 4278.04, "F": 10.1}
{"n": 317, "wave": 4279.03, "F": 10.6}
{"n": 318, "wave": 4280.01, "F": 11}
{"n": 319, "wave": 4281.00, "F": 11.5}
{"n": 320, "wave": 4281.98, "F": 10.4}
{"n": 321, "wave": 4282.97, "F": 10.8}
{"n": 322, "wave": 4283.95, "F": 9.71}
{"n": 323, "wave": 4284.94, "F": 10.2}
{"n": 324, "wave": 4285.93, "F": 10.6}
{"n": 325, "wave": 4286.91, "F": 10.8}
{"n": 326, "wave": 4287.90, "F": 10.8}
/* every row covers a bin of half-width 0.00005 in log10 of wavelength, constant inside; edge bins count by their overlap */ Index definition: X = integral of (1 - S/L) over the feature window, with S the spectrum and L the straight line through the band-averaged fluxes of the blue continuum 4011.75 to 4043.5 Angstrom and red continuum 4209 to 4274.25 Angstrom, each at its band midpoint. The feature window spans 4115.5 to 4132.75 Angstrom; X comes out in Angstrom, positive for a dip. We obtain 2.8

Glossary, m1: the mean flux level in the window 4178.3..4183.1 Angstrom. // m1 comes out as 11.2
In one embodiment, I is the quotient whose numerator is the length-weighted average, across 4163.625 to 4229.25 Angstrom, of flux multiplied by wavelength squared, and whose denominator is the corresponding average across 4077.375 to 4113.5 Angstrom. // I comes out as 1.62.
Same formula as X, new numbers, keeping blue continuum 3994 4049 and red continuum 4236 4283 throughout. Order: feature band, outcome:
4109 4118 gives 2.9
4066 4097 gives 5.9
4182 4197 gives 0.4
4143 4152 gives 0.4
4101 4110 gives 5.0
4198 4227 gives -0.3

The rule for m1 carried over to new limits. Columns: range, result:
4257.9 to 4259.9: 11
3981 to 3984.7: 8.82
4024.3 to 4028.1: 11.8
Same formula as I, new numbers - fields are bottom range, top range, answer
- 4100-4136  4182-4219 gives 1.41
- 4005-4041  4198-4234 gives 1.02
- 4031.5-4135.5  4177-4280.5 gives 1.22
